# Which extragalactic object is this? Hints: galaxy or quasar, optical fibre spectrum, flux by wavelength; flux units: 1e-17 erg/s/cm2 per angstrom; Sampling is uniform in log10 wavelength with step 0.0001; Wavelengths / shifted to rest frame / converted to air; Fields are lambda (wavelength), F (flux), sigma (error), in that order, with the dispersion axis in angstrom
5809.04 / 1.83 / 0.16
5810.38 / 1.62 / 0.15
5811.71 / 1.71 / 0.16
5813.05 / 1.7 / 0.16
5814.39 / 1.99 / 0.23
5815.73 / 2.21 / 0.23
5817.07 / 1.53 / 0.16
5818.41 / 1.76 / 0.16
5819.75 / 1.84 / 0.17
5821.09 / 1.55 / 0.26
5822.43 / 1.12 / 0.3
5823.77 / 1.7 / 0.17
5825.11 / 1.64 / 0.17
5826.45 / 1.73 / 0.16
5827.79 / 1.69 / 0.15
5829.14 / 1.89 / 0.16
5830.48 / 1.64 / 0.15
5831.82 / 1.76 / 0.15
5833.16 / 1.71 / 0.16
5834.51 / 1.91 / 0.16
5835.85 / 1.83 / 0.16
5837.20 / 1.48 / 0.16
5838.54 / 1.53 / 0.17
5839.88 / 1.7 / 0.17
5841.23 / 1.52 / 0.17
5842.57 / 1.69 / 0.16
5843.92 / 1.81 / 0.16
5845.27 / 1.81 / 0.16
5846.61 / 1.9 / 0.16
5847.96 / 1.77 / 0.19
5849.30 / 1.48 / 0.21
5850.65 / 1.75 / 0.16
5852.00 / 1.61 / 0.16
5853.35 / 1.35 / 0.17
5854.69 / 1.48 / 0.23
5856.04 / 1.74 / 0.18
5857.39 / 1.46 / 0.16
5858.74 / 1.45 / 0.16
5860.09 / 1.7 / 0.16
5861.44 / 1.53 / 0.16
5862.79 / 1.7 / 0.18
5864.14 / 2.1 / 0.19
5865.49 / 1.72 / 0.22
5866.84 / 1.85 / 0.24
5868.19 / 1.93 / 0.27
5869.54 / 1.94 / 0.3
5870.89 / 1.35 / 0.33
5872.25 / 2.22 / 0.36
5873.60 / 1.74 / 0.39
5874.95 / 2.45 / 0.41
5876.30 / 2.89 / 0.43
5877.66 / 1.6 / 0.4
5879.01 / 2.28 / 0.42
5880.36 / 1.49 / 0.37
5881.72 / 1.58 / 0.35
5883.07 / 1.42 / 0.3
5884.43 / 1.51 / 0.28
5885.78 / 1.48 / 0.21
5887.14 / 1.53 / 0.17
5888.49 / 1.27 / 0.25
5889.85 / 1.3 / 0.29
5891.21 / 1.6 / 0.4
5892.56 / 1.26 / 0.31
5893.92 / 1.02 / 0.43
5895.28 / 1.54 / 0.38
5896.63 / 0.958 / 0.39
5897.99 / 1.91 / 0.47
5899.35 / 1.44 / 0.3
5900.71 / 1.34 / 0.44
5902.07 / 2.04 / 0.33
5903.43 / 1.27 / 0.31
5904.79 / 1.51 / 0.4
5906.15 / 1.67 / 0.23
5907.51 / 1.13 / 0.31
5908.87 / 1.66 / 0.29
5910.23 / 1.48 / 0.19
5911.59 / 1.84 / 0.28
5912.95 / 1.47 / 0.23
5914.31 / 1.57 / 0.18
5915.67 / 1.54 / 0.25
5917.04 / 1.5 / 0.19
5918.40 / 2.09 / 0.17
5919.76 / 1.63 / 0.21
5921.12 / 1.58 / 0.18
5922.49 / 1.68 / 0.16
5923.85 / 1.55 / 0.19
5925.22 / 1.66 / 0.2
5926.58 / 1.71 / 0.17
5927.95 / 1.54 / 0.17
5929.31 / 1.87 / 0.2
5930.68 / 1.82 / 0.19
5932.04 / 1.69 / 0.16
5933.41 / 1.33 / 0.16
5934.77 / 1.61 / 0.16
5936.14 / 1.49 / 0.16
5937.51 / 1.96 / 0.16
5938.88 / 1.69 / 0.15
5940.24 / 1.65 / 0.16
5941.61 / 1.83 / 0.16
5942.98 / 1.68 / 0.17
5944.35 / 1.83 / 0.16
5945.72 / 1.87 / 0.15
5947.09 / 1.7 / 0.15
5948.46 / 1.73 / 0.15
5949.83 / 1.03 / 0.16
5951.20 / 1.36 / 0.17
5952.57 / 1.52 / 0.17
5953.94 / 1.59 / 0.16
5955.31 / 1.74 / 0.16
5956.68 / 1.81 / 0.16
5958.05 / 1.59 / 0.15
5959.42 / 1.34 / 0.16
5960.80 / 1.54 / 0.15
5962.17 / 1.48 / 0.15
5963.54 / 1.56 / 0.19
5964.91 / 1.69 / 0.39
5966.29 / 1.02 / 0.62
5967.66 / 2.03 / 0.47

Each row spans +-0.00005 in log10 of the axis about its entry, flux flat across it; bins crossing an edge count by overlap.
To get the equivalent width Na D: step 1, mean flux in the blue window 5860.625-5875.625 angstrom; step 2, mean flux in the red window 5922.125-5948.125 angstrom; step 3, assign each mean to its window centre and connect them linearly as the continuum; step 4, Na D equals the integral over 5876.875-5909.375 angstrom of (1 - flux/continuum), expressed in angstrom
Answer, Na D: 5.5 angstrom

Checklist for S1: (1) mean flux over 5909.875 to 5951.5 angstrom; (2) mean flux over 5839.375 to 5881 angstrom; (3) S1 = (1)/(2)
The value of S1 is 0.93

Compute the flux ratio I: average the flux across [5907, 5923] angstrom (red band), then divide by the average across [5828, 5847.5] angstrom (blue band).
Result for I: 0.93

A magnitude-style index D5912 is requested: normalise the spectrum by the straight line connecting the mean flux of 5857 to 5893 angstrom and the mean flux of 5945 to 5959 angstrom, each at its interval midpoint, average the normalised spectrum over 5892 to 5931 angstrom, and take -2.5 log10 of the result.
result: 0.066 mag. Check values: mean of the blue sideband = 1.72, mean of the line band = 1.56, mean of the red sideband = 1.59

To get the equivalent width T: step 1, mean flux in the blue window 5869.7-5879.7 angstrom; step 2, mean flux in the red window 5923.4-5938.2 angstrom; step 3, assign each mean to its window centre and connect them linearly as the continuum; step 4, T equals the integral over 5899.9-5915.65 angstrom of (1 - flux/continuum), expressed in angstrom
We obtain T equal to 2.4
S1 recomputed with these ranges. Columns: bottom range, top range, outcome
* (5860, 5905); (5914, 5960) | 0.99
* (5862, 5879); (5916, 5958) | 0.84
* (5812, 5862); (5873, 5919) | 0.95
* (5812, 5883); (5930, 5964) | 0.93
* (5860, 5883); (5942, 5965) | 0.85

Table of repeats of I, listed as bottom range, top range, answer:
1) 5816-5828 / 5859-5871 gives 1.08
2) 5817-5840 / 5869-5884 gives 1.14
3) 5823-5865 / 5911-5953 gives 0.98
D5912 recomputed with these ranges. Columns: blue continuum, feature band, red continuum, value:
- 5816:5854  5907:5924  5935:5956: 0.03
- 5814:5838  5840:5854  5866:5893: 0.04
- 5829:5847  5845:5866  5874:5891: 0.04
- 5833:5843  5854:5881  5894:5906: -0.16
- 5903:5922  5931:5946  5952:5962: -0.07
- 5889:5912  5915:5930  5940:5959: -0.09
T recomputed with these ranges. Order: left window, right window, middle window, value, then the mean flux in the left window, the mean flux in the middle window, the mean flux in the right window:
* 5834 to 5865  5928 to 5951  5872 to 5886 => -1.8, 1.66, 1.88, 1.66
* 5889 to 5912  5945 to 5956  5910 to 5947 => -3.7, 1.46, 1.68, 1.57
